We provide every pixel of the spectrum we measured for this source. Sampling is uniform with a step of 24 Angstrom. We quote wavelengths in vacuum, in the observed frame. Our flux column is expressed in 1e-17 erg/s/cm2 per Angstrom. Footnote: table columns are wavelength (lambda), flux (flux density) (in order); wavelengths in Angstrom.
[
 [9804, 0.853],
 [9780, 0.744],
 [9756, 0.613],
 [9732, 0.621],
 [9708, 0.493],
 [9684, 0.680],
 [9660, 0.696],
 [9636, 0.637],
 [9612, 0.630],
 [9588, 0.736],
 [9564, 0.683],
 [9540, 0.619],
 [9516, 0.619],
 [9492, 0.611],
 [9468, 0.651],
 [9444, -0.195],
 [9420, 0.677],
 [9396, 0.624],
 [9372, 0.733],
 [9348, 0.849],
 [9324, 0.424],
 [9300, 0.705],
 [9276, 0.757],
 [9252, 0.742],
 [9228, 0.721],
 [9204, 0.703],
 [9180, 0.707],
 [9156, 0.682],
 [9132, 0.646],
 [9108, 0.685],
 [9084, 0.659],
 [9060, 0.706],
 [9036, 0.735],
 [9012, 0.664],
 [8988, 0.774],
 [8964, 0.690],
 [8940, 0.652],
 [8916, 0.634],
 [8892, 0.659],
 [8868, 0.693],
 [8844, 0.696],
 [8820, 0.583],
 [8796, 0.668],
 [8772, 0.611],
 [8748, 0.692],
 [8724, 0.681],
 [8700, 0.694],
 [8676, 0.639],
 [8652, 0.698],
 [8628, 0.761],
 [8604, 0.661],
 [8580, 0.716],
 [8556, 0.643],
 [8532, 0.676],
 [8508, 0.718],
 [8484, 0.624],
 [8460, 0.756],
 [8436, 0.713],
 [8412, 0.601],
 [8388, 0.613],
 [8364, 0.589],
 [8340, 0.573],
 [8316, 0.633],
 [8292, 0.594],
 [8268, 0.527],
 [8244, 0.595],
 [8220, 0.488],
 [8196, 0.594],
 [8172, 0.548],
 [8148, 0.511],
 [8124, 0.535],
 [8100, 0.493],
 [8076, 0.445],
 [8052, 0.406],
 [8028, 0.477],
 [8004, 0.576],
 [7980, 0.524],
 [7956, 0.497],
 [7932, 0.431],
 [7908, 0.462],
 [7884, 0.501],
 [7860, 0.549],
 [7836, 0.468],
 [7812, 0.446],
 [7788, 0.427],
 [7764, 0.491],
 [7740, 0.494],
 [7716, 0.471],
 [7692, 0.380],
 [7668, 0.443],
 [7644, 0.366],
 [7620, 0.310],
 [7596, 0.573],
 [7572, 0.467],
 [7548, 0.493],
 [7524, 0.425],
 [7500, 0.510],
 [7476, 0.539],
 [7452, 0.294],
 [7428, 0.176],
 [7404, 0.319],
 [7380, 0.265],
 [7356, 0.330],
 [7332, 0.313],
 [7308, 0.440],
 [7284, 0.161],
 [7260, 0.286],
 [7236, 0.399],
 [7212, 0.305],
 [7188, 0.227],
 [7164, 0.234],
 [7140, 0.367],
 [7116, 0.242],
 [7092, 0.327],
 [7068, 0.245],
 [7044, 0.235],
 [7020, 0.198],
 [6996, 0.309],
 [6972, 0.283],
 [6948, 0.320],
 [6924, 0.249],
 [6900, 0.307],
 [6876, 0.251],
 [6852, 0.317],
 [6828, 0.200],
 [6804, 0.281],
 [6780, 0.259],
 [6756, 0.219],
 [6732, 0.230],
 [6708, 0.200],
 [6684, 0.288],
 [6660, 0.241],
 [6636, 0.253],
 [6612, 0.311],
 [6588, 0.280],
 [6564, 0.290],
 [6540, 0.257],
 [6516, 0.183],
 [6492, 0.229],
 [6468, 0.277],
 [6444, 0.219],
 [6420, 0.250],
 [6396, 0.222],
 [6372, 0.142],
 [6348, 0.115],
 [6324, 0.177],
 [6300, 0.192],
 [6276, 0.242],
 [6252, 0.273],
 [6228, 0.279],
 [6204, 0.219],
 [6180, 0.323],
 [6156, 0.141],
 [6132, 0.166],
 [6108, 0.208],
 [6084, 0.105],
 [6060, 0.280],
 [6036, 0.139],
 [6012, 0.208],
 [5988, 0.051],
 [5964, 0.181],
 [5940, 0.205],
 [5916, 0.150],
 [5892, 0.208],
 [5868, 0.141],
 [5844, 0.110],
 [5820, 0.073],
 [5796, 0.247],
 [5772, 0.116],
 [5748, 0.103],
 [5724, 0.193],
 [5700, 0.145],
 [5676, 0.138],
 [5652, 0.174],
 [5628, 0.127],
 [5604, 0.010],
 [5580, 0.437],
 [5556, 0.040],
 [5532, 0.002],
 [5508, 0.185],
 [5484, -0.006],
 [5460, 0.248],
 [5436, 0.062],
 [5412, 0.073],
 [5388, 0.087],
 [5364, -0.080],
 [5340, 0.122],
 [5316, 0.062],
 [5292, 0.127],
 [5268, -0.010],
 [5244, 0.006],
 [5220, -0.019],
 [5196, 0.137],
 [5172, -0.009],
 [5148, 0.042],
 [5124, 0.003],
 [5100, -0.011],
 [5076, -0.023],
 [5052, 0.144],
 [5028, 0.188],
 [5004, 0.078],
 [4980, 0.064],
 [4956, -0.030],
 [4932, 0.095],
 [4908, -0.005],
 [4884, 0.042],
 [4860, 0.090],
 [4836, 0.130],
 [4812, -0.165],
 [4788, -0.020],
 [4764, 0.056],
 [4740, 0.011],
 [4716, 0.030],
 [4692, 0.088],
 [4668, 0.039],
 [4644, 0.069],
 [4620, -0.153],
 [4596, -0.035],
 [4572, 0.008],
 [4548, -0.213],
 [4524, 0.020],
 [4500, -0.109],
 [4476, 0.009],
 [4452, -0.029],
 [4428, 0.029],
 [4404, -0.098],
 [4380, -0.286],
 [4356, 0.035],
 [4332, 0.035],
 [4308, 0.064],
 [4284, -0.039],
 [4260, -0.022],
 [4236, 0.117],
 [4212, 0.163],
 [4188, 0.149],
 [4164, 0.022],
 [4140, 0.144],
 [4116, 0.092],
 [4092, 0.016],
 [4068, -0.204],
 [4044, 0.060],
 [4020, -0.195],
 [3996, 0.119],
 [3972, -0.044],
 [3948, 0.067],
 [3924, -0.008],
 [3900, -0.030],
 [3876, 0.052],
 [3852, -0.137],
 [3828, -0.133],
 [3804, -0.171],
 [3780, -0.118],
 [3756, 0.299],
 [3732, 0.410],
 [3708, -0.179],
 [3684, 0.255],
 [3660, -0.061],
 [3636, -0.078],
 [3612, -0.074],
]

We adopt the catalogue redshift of 0.873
